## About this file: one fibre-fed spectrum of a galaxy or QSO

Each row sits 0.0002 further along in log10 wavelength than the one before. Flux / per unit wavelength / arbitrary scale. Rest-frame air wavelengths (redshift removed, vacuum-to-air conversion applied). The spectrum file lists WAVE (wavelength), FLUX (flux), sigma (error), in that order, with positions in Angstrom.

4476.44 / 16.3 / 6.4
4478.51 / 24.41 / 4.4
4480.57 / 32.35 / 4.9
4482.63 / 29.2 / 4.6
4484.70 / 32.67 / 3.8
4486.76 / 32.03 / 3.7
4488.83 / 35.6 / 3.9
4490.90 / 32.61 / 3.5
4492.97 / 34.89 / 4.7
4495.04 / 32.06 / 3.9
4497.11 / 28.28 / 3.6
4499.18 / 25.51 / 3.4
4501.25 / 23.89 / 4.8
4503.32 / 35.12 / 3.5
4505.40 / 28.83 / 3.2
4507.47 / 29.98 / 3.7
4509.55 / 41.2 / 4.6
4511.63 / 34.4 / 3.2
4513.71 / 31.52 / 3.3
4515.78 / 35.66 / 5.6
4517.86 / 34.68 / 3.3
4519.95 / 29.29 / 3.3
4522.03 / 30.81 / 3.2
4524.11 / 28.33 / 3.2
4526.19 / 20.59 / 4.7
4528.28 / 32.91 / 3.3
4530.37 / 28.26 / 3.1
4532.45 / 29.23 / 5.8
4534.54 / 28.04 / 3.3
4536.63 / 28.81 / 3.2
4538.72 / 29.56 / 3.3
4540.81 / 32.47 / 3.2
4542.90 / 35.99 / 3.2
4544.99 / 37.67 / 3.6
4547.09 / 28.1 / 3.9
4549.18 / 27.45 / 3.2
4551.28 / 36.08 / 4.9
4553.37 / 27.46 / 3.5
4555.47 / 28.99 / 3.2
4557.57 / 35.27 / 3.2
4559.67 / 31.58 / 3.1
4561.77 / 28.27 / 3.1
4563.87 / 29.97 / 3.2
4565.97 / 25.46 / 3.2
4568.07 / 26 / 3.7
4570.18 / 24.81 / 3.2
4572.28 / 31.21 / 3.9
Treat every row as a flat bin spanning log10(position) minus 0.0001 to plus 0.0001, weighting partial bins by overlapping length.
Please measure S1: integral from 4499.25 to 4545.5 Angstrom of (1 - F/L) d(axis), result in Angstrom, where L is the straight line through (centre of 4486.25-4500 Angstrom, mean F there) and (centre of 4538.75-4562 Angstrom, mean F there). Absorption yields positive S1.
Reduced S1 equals 1.0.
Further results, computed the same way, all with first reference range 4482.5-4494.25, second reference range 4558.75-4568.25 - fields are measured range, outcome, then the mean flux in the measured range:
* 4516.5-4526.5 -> 0.5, 29.6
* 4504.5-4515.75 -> -0.6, 33.5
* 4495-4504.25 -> 1.1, 28.6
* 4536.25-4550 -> -0.9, 31.6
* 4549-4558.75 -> -0.8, 31.4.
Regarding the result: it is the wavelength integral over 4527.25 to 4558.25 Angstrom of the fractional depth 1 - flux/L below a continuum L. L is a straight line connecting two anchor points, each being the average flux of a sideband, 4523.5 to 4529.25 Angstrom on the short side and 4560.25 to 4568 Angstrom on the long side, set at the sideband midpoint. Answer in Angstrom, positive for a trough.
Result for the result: -4.0 Angstrom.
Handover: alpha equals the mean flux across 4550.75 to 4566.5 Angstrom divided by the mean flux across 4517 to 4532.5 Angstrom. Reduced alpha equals 1.04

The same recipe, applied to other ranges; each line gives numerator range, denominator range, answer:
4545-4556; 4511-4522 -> 0.93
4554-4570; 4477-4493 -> 0.94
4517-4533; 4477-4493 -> 0.94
